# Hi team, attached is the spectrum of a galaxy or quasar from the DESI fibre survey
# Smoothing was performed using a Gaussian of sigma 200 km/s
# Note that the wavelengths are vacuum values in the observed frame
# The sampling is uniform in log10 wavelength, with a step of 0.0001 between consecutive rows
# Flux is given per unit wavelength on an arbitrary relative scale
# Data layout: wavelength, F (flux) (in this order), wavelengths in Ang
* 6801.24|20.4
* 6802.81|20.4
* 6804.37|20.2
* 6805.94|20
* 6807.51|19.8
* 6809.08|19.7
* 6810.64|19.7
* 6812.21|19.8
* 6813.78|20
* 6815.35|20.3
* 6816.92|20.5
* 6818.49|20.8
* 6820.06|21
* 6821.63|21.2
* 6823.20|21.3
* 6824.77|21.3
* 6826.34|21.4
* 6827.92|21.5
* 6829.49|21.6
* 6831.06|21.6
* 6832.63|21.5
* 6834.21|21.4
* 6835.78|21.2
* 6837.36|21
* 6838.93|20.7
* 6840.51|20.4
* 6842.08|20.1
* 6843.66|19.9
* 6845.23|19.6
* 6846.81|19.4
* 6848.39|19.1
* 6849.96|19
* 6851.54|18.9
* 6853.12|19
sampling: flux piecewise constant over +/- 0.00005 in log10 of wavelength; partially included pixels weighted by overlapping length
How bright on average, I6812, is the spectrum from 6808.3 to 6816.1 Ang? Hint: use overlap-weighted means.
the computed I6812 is 19.9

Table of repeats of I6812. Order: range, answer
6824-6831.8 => 21.5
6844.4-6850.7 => 19.3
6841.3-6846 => 19.9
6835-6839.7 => 21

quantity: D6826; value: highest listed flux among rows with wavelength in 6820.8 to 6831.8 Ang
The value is 21.6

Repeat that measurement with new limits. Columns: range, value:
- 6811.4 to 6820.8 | 21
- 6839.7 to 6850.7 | 20.4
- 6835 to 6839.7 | 21.2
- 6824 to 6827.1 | 21.4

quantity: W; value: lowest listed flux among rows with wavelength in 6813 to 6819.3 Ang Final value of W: 20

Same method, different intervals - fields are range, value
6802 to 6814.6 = 19.7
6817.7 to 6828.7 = 20.8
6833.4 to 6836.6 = 21.2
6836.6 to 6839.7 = 20.7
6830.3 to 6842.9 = 20.1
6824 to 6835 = 21.3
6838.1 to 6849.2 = 19.1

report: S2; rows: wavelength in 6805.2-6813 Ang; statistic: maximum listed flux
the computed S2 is 20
